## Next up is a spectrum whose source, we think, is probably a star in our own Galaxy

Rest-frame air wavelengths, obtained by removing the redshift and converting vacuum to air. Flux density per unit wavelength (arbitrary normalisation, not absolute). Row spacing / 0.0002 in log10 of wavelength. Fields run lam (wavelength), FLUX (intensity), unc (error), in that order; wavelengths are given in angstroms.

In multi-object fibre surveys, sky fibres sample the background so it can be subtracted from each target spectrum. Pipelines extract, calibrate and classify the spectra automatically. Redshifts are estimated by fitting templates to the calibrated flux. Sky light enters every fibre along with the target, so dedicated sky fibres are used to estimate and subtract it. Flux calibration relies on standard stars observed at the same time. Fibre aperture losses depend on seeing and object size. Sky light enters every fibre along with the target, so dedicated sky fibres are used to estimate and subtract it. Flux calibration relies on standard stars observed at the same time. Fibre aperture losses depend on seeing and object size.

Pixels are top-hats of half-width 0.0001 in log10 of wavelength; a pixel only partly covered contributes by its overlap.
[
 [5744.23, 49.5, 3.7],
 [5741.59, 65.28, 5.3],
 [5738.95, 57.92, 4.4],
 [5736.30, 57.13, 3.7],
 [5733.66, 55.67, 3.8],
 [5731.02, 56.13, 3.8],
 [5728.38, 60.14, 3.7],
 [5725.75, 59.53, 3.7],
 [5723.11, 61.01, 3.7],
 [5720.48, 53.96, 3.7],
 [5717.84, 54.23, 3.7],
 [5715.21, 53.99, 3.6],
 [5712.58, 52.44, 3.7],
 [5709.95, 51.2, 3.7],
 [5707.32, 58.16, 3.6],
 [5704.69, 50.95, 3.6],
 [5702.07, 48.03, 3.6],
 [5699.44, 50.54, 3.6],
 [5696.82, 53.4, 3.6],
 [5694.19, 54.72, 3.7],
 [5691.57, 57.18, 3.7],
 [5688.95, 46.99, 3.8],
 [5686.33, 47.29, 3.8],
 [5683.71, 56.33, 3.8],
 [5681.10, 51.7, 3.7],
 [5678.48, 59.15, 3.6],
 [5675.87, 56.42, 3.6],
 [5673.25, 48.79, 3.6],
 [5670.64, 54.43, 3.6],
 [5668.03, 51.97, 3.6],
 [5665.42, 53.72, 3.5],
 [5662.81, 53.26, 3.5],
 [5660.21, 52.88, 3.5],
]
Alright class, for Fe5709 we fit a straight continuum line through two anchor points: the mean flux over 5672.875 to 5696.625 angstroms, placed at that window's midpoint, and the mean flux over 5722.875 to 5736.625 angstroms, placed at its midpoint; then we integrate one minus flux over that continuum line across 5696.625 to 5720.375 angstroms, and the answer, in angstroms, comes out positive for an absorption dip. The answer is 1.40 angstroms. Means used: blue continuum 53.3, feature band 52.6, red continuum 58.1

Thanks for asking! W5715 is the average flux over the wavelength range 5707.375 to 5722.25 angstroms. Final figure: 53.8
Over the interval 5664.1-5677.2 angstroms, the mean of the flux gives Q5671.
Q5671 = 53.1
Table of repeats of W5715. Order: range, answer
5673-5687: 53.9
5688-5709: 52.6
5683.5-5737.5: 54.2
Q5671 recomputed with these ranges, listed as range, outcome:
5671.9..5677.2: 52.7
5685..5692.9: 50.5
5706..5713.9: 53.9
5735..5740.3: 57.5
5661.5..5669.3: 53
